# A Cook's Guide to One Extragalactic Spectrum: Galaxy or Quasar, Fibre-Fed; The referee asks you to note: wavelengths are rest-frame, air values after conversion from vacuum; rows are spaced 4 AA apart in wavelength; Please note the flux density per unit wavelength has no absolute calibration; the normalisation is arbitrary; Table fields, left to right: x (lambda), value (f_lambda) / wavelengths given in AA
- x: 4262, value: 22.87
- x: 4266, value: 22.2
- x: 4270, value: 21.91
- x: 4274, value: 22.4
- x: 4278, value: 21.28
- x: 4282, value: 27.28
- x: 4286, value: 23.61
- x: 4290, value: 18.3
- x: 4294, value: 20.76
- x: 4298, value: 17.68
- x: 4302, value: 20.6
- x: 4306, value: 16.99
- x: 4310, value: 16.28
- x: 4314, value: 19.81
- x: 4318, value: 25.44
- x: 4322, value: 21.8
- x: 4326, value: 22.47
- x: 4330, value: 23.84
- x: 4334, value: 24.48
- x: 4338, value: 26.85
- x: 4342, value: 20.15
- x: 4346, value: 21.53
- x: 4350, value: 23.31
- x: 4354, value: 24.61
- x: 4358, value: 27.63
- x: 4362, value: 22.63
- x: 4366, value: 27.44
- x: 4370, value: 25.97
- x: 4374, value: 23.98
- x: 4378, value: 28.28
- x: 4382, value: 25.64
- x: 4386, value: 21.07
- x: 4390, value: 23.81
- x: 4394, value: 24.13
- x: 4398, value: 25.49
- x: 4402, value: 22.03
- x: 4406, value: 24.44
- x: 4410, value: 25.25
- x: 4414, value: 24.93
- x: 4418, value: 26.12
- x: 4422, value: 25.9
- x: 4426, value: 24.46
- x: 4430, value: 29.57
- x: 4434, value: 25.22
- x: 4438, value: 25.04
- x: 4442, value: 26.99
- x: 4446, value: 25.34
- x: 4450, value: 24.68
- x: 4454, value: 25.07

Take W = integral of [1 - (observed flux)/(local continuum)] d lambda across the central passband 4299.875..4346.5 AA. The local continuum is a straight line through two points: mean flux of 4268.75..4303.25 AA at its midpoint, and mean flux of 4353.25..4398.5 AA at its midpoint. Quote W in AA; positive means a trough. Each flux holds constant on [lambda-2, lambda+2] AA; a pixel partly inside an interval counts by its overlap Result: 2.7 AA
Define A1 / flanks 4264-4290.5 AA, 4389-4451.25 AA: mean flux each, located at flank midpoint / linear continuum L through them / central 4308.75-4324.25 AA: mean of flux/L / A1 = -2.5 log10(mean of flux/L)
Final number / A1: 0.11 mag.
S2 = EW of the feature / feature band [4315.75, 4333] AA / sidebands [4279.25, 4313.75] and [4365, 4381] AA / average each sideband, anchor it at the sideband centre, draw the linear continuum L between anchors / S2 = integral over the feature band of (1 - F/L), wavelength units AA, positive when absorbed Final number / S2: -0.8 AA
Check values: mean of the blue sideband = 20.2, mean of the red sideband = 26.3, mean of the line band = 23.4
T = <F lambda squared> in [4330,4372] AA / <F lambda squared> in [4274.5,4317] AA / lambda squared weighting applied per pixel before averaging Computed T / 1.23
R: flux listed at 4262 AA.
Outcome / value 22.87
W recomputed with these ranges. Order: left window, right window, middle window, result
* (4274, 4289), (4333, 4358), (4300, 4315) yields 3.3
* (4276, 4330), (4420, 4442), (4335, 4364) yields -1.2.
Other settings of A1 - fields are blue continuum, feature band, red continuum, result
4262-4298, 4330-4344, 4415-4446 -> -0.01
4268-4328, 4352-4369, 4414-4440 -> -0.09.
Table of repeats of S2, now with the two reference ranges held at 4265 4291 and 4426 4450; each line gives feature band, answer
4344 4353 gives 0.56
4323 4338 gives -0.10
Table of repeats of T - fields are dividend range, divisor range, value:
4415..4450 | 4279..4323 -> 1.33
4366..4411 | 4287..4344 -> 1.21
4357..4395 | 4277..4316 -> 1.28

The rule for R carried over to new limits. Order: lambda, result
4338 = 26.85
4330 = 23.84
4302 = 20.6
